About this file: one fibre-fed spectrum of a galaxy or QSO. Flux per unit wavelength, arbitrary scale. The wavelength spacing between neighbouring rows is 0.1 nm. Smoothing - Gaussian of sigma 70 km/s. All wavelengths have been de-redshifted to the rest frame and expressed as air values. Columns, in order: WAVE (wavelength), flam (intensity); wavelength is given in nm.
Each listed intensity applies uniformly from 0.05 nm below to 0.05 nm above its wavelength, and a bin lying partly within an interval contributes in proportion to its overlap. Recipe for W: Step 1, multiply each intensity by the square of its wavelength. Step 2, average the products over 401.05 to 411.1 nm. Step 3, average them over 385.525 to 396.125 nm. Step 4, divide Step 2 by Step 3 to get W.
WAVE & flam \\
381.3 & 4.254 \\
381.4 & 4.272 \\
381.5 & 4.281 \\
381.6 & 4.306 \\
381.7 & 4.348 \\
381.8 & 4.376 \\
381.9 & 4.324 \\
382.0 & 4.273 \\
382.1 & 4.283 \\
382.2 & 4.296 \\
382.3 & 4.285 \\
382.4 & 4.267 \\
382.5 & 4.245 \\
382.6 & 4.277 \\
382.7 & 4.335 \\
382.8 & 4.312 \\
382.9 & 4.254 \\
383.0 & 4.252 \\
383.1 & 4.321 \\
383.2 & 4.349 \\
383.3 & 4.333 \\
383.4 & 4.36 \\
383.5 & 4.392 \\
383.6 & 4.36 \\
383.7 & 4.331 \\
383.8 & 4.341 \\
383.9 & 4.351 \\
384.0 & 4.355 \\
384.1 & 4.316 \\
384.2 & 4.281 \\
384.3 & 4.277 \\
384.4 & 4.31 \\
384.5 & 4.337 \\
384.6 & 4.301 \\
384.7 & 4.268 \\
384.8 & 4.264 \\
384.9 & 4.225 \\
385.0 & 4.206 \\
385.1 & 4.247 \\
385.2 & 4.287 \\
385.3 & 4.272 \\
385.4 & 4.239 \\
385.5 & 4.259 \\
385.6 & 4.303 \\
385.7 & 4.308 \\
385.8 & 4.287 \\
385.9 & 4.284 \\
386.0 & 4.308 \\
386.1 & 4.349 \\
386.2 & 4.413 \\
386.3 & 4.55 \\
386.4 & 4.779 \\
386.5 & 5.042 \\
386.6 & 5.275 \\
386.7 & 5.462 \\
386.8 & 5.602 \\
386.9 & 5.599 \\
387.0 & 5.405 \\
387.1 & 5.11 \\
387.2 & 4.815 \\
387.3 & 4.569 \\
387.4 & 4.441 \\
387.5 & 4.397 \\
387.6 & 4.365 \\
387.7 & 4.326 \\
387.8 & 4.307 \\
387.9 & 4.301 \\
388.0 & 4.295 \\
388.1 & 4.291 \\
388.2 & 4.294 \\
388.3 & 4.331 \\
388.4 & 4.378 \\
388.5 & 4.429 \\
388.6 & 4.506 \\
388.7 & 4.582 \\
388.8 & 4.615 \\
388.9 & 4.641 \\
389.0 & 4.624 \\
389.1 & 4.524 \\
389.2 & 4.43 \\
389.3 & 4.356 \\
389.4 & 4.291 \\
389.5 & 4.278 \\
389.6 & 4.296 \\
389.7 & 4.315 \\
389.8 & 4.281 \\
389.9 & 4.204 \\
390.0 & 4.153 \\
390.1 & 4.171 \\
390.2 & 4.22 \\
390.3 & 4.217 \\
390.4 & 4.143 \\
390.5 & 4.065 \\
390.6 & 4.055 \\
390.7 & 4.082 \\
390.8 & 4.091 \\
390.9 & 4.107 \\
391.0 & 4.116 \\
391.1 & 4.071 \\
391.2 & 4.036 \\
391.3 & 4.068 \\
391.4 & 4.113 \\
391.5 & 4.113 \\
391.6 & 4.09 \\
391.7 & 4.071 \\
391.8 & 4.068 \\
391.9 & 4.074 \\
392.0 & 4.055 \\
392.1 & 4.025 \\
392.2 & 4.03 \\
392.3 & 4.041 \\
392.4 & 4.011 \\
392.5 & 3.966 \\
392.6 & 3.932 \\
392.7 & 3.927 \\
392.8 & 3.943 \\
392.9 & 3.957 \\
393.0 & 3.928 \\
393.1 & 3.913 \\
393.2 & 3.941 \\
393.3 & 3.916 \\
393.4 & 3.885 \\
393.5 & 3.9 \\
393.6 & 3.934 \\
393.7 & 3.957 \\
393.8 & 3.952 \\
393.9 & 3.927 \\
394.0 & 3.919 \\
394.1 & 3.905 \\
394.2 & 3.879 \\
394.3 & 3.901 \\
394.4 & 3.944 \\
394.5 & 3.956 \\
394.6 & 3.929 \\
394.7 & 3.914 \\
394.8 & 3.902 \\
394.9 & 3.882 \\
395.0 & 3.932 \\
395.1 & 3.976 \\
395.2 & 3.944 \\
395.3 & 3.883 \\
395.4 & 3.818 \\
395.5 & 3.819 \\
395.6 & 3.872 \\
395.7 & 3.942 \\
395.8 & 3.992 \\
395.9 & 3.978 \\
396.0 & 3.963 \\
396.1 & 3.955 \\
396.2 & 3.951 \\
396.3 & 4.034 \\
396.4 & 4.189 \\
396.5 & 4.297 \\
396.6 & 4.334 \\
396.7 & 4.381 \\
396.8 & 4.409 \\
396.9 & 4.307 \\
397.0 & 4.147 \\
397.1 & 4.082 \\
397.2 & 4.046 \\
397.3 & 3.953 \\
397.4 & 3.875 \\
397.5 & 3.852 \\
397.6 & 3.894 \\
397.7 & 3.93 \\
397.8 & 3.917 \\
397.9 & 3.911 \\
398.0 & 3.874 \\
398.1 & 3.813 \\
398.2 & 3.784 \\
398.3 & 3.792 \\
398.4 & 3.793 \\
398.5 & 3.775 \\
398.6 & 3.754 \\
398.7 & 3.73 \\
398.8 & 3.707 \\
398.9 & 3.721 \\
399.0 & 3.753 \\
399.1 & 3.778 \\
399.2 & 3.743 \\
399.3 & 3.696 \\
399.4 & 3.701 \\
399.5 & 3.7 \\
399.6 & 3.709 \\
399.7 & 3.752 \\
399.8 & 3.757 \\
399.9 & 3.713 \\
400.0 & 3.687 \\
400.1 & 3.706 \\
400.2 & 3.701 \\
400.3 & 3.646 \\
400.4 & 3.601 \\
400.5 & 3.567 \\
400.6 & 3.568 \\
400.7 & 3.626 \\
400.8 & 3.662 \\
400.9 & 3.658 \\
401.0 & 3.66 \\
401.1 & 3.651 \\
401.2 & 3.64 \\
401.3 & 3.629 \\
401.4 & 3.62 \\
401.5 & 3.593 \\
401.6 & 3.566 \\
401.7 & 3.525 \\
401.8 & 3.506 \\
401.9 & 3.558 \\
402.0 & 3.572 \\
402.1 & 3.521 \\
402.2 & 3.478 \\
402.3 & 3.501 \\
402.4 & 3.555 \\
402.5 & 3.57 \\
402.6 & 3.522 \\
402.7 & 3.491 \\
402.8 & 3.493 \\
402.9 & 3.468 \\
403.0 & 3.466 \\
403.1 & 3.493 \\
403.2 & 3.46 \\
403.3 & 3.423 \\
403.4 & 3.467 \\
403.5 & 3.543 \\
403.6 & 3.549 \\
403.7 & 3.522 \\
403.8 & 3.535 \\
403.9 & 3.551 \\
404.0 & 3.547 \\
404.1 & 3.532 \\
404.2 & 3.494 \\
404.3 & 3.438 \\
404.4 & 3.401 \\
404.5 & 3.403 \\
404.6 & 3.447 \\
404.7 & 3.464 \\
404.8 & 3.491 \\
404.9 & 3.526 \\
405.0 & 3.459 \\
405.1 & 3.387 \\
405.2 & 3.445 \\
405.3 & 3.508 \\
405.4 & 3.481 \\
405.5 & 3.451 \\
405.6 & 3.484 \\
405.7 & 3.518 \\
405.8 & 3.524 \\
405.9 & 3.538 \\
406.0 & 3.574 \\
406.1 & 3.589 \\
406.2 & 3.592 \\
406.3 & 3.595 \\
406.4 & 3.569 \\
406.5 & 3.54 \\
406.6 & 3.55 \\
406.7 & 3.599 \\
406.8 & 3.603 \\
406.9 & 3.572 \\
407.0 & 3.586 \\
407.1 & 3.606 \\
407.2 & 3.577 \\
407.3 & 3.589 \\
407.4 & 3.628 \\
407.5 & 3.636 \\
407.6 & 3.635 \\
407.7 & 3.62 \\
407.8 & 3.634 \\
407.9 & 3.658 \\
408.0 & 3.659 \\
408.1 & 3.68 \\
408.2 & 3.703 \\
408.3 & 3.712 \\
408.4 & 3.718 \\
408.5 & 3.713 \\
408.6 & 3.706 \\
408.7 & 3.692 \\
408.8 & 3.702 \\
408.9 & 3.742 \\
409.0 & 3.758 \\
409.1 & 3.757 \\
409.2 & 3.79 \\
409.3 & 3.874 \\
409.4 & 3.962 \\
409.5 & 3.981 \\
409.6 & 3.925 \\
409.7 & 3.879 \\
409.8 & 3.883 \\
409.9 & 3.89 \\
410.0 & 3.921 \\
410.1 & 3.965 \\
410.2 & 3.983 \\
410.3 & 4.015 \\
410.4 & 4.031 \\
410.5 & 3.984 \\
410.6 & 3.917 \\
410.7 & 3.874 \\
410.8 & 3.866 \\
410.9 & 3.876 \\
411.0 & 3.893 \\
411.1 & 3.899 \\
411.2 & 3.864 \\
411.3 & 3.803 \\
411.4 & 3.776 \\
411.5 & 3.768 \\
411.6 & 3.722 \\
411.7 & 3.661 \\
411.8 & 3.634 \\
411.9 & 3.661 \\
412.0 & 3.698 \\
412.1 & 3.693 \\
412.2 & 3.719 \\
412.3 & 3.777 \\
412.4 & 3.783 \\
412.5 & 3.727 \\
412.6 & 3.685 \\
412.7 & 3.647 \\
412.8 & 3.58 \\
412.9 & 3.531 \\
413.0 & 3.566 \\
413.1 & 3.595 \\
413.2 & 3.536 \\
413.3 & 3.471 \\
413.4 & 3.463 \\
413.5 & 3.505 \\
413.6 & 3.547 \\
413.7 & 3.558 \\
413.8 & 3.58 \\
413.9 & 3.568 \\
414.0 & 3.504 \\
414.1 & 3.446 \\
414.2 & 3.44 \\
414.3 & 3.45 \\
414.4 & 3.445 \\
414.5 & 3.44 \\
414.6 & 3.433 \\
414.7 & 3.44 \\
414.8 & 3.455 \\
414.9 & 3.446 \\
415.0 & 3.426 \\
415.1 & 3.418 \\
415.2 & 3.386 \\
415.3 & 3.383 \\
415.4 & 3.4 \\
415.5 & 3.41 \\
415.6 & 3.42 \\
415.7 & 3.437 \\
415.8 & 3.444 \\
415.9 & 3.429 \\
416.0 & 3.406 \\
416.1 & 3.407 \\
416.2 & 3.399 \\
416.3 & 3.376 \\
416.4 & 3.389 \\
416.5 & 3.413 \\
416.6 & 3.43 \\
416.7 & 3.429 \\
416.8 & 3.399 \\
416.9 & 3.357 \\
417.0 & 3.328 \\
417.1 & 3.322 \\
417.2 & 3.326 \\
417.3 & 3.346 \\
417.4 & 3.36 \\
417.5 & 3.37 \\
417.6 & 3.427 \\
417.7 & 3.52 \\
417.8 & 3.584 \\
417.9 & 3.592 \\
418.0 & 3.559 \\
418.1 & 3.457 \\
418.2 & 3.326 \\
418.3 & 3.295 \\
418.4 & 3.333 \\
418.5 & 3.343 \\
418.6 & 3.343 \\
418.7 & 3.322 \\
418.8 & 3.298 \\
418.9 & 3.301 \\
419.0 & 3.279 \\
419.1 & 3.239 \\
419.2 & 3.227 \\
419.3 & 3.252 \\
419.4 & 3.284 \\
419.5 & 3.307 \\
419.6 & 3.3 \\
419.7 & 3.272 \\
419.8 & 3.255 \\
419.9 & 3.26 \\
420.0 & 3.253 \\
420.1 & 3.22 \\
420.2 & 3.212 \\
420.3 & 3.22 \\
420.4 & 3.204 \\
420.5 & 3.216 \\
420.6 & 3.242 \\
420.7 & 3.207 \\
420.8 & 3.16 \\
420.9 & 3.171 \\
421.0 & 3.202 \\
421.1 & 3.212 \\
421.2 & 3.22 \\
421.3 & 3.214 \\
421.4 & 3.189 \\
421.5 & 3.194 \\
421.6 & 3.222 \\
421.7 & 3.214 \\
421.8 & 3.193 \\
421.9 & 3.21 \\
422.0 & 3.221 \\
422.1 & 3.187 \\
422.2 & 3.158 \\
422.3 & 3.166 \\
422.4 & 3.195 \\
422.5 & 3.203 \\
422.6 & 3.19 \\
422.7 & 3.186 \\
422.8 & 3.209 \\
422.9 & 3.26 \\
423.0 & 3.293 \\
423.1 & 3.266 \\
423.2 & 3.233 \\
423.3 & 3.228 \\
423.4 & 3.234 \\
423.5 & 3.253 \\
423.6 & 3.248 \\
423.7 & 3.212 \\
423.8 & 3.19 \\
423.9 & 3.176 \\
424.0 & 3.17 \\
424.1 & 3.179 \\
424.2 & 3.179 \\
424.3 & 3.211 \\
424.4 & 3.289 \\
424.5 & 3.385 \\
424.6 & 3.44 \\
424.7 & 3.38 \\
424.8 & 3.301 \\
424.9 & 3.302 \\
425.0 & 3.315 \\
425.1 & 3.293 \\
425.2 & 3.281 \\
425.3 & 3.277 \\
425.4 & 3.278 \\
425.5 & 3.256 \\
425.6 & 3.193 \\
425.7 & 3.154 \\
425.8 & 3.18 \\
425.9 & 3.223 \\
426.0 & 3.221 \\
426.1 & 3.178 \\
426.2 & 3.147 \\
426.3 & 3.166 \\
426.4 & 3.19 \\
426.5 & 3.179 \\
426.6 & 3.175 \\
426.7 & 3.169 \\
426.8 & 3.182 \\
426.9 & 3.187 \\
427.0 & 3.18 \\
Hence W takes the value 0.9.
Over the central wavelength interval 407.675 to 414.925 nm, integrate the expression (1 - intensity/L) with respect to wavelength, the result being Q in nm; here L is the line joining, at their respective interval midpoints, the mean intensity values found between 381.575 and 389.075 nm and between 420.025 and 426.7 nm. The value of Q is -0.19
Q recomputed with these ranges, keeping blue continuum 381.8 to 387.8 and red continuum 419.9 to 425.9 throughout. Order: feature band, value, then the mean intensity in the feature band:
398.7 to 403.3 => 0.374 nm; 3.61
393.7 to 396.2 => 0.125 nm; 3.92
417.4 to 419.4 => 0.003 nm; 3.37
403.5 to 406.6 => 0.242 nm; 3.51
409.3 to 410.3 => -0.077 nm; 3.93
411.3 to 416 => -0.025 nm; 3.55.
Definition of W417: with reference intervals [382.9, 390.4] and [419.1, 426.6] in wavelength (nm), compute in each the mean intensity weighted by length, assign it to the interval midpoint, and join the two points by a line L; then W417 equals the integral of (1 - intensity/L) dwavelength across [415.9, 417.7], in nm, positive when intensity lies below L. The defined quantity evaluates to 0.024 nm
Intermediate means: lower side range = 4.44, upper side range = 3.23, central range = 3.39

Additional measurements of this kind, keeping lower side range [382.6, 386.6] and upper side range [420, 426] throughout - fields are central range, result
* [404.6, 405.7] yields 0.082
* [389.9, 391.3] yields 0.020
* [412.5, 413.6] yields -0.014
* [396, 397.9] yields -0.041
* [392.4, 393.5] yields 0.047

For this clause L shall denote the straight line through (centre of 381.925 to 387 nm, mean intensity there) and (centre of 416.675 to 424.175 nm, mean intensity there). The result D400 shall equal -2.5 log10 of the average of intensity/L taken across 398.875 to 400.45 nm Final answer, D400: 0.07 mag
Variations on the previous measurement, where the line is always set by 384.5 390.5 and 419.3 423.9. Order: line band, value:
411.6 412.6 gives -0.04 mag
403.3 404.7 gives 0.11 mag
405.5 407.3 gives 0.06 mag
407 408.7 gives 0.02 mag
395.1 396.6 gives 0.05 mag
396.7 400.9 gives 0.07 mag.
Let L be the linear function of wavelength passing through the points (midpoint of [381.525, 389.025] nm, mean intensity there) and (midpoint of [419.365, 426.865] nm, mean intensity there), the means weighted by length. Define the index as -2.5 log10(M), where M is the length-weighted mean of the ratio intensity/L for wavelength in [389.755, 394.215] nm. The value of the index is 0.05 mag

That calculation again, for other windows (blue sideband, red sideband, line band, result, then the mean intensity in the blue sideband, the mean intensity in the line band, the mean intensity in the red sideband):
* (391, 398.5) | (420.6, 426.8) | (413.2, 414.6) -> 0.00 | 3.98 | 3.49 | 3.22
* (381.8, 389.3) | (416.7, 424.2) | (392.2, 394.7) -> 0.07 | 4.45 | 3.94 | 3.27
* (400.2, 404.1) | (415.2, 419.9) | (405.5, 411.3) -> -0.08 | 3.55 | 3.73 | 3.37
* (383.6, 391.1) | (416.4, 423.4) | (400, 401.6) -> 0.09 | 4.42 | 3.63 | 3.28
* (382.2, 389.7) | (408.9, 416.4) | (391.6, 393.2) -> 0.07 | 4.45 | 4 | 3.65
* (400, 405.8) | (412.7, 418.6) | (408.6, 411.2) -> -0.12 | 3.53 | 3.88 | 3.44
